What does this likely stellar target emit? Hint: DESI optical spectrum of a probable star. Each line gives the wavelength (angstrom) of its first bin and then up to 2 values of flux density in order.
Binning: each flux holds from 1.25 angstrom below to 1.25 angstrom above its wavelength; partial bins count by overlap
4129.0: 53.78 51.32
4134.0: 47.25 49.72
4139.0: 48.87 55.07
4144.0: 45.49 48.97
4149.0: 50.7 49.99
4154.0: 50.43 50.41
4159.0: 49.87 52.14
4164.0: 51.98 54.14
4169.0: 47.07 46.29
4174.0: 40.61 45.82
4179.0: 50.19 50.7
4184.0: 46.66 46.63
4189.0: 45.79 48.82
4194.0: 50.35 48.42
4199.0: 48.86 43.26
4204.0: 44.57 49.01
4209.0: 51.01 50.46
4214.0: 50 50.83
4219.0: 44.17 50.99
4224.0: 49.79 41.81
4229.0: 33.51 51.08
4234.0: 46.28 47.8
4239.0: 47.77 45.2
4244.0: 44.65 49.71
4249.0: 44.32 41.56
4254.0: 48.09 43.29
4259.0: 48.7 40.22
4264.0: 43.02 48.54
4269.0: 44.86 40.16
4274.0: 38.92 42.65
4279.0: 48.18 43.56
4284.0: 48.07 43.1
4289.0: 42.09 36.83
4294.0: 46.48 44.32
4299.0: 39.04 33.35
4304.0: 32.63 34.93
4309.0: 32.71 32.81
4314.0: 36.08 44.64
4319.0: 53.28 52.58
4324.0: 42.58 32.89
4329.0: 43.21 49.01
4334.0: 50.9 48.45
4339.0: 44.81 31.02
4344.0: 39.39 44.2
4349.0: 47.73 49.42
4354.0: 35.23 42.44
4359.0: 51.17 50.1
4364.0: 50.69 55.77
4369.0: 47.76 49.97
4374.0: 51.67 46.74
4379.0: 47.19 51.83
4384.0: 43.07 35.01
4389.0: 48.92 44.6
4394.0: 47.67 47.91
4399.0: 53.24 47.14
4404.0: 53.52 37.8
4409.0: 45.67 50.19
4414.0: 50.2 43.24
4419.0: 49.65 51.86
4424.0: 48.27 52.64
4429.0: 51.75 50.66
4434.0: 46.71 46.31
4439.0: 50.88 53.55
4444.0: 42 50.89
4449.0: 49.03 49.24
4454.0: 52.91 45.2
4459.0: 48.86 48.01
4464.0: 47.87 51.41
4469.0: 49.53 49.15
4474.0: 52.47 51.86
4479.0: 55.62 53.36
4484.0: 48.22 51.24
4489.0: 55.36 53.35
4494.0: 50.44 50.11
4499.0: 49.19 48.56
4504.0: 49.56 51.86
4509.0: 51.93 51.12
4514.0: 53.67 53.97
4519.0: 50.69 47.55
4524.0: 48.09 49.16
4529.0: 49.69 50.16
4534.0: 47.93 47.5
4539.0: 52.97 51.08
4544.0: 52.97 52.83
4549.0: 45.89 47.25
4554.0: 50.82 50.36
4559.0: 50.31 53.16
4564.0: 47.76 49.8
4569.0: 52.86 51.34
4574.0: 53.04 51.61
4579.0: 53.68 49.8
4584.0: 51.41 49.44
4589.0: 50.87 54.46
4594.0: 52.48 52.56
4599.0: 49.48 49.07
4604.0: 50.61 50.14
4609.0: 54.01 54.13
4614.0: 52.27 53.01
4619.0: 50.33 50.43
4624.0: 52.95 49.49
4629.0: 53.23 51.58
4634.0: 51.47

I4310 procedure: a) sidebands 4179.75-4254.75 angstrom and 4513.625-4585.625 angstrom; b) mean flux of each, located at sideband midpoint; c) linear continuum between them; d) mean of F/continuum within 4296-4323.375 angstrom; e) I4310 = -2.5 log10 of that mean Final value 0.21 mag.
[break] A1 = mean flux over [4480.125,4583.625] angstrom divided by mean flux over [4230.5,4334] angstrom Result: 1.17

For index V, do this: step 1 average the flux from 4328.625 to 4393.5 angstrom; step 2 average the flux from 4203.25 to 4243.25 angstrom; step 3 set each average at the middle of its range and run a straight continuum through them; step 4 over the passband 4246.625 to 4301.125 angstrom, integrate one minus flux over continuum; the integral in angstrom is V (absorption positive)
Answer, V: 3.76 angstrom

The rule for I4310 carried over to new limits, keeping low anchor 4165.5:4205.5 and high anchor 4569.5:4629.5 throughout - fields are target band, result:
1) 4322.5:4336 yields 0.11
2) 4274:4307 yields 0.17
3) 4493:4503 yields 0.02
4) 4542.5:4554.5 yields 0.03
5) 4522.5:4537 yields 0.05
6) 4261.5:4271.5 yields 0.10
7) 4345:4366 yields 0.06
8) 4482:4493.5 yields -0.03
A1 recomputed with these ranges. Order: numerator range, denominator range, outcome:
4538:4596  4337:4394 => 1.11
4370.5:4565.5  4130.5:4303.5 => 1.06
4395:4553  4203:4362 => 1.13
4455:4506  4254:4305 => 1.19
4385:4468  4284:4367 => 1.13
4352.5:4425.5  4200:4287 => 1.04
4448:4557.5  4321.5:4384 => 1.09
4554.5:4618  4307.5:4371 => 1.16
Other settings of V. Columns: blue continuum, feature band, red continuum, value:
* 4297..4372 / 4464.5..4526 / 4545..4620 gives -3.5 angstrom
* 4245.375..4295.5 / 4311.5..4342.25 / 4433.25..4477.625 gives 1.2 angstrom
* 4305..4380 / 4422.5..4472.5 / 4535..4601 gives -1.8 angstrom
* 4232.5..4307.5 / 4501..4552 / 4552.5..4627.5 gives -0.5 angstrom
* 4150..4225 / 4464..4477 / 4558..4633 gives 0.0 angstrom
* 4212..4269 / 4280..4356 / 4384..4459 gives 8.1 angstrom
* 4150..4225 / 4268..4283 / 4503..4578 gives 1.8 angstrom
